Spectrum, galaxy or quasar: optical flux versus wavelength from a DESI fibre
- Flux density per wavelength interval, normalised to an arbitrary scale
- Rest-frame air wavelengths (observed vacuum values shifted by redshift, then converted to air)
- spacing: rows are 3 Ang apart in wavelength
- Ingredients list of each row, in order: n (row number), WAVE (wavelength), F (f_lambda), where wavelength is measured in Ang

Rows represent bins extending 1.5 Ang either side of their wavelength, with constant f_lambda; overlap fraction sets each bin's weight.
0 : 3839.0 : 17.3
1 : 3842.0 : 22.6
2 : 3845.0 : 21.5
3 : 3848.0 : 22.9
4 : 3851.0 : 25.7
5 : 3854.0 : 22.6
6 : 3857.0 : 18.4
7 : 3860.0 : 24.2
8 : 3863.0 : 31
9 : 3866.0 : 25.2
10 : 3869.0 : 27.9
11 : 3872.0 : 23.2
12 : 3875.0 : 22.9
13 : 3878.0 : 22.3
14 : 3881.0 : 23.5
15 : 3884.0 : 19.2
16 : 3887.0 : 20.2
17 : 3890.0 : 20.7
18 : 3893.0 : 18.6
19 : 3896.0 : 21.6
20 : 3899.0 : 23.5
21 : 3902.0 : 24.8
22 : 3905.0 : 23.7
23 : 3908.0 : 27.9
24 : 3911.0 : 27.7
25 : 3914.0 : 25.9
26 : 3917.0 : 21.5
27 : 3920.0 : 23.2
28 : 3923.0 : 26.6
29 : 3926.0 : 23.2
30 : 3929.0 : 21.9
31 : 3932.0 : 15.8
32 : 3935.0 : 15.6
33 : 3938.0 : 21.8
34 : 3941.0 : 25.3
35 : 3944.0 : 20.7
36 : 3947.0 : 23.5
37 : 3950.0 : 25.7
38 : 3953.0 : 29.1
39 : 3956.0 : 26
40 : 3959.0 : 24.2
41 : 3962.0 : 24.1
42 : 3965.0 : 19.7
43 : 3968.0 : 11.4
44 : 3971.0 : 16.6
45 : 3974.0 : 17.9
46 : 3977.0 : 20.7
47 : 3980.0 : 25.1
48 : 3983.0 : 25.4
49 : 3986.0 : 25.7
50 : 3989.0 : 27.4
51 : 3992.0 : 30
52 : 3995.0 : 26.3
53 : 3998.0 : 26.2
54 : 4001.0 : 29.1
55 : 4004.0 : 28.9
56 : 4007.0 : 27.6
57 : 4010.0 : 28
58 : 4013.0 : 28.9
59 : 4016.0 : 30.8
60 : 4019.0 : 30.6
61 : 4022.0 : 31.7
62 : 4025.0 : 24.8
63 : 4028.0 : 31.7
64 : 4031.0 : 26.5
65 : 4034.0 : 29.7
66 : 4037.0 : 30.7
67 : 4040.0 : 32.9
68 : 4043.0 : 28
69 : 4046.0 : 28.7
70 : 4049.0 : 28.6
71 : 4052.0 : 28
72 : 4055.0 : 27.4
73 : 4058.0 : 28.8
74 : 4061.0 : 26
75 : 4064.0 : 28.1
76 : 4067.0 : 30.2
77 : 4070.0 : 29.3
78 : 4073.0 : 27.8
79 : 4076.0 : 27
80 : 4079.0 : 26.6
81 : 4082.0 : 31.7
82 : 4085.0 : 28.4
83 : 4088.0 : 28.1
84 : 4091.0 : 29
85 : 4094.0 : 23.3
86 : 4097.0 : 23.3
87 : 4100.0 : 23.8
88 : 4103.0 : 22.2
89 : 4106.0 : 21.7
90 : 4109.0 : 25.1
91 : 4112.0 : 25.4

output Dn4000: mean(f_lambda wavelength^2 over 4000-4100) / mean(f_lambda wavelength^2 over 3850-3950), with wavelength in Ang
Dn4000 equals 1.33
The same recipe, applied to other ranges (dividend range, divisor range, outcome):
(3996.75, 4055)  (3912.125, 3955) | 1.32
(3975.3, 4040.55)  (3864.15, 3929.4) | 1.26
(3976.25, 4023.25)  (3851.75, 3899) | 1.30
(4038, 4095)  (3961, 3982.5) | 1.52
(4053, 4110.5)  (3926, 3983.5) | 1.32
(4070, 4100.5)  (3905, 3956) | 1.24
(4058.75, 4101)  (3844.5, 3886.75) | 1.30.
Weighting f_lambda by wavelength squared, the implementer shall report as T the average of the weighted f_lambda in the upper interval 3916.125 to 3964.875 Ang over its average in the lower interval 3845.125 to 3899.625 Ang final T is 1.04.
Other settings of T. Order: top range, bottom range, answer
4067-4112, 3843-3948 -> 1.26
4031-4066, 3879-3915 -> 1.34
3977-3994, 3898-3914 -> 1.06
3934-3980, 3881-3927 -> 0.96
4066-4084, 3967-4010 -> 1.22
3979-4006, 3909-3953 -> 1.22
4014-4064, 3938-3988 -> 1.33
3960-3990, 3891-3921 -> 0.93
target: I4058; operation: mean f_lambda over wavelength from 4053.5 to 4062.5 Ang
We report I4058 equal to 27.4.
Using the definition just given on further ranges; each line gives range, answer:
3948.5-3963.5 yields 25.8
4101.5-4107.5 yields 21.9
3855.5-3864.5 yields 24.5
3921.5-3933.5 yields 21.9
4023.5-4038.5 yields 28.7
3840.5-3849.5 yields 22.3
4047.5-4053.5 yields 28.3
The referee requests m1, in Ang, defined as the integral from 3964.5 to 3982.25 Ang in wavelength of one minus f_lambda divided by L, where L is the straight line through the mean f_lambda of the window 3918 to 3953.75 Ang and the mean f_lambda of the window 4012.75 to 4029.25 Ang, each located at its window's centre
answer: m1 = 4.8 Ang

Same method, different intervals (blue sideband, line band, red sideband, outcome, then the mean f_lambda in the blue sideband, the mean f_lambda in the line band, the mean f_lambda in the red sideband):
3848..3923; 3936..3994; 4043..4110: 4.37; 23.6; 23.1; 27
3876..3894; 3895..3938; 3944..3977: -3.70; 20.9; 23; 21.7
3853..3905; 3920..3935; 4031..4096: 1.84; 23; 21.4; 28.4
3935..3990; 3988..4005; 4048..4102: -2.78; 22.6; 28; 27.5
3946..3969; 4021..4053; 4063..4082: -2.83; 23.2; 29.2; 28.4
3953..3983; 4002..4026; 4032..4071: -3.31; 21.3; 29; 28.9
